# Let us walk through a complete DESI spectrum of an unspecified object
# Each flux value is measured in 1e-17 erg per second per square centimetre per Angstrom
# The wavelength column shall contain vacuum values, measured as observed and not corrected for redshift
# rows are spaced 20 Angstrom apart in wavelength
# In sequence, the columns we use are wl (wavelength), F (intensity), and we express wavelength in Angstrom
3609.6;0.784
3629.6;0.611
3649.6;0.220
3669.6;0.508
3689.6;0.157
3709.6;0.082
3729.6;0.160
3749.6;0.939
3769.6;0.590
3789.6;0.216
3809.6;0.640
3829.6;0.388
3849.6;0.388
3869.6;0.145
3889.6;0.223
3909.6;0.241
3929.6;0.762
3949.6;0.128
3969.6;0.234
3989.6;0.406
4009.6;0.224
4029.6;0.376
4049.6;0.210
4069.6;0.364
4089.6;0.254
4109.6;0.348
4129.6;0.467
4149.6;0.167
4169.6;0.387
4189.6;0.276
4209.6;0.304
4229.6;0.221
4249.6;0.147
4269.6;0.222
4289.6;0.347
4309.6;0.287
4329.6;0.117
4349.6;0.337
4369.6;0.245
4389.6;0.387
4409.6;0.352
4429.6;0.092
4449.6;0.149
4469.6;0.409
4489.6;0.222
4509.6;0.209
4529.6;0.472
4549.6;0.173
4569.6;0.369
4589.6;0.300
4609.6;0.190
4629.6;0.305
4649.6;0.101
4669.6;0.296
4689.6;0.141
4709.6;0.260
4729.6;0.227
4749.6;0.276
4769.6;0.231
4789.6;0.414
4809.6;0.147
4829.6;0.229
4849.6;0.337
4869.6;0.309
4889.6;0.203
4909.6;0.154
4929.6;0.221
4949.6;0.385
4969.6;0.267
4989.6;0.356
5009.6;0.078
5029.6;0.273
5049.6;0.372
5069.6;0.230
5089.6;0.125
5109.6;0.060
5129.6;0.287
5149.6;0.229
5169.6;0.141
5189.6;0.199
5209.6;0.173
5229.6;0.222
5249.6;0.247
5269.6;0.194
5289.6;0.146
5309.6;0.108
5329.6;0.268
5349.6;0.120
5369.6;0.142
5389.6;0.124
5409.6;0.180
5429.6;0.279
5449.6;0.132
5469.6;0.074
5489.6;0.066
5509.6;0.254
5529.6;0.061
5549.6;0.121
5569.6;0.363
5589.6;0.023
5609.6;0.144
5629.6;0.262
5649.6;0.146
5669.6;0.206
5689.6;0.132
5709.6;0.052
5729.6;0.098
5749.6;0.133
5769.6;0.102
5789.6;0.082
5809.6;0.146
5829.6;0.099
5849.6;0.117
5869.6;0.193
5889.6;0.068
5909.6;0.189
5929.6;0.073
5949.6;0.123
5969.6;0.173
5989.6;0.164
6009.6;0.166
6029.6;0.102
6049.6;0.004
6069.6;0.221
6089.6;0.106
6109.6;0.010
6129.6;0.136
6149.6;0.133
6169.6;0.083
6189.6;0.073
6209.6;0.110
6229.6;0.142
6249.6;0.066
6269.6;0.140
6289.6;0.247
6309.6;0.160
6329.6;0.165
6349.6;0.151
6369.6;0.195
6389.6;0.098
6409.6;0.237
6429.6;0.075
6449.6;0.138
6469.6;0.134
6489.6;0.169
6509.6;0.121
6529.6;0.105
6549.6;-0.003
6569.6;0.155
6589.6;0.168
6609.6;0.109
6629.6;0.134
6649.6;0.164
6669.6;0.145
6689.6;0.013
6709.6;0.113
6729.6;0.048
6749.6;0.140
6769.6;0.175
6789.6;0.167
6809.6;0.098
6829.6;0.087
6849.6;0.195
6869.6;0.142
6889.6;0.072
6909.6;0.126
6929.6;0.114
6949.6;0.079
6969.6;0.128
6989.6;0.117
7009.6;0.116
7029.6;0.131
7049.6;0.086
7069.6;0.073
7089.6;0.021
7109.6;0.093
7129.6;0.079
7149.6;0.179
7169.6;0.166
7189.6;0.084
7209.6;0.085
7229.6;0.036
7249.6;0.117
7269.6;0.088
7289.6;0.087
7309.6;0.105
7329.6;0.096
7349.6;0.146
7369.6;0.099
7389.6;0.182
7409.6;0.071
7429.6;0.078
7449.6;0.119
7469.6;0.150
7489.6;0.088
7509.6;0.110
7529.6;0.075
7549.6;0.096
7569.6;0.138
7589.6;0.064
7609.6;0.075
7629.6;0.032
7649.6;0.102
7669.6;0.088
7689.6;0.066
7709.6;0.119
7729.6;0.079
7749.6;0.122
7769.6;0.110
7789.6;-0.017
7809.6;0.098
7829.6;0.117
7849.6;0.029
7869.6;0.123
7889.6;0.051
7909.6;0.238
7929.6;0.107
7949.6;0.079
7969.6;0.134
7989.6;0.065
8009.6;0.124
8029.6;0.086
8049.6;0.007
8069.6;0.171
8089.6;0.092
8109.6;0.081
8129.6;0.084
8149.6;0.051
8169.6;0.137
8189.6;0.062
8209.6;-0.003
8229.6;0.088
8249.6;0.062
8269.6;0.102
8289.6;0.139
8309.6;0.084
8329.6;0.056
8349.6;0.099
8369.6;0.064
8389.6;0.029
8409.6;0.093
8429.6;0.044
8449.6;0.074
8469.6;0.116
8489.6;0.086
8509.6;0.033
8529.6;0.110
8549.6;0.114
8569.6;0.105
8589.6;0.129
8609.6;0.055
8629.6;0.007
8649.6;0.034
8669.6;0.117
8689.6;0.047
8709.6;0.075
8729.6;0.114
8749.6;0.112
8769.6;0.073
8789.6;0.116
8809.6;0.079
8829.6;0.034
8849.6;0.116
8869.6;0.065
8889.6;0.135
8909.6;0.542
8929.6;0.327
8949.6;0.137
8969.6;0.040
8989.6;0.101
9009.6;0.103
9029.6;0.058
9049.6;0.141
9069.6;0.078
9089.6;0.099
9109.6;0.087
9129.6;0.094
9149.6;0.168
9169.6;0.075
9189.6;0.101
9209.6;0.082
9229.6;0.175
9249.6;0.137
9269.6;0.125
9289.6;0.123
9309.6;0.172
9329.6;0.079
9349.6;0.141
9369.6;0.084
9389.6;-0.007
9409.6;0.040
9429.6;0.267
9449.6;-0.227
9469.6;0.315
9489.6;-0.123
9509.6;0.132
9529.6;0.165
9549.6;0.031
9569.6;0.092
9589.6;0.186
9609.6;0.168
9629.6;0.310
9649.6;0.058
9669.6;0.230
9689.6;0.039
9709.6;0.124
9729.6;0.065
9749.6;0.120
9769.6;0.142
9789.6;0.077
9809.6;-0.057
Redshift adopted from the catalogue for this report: 1.391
